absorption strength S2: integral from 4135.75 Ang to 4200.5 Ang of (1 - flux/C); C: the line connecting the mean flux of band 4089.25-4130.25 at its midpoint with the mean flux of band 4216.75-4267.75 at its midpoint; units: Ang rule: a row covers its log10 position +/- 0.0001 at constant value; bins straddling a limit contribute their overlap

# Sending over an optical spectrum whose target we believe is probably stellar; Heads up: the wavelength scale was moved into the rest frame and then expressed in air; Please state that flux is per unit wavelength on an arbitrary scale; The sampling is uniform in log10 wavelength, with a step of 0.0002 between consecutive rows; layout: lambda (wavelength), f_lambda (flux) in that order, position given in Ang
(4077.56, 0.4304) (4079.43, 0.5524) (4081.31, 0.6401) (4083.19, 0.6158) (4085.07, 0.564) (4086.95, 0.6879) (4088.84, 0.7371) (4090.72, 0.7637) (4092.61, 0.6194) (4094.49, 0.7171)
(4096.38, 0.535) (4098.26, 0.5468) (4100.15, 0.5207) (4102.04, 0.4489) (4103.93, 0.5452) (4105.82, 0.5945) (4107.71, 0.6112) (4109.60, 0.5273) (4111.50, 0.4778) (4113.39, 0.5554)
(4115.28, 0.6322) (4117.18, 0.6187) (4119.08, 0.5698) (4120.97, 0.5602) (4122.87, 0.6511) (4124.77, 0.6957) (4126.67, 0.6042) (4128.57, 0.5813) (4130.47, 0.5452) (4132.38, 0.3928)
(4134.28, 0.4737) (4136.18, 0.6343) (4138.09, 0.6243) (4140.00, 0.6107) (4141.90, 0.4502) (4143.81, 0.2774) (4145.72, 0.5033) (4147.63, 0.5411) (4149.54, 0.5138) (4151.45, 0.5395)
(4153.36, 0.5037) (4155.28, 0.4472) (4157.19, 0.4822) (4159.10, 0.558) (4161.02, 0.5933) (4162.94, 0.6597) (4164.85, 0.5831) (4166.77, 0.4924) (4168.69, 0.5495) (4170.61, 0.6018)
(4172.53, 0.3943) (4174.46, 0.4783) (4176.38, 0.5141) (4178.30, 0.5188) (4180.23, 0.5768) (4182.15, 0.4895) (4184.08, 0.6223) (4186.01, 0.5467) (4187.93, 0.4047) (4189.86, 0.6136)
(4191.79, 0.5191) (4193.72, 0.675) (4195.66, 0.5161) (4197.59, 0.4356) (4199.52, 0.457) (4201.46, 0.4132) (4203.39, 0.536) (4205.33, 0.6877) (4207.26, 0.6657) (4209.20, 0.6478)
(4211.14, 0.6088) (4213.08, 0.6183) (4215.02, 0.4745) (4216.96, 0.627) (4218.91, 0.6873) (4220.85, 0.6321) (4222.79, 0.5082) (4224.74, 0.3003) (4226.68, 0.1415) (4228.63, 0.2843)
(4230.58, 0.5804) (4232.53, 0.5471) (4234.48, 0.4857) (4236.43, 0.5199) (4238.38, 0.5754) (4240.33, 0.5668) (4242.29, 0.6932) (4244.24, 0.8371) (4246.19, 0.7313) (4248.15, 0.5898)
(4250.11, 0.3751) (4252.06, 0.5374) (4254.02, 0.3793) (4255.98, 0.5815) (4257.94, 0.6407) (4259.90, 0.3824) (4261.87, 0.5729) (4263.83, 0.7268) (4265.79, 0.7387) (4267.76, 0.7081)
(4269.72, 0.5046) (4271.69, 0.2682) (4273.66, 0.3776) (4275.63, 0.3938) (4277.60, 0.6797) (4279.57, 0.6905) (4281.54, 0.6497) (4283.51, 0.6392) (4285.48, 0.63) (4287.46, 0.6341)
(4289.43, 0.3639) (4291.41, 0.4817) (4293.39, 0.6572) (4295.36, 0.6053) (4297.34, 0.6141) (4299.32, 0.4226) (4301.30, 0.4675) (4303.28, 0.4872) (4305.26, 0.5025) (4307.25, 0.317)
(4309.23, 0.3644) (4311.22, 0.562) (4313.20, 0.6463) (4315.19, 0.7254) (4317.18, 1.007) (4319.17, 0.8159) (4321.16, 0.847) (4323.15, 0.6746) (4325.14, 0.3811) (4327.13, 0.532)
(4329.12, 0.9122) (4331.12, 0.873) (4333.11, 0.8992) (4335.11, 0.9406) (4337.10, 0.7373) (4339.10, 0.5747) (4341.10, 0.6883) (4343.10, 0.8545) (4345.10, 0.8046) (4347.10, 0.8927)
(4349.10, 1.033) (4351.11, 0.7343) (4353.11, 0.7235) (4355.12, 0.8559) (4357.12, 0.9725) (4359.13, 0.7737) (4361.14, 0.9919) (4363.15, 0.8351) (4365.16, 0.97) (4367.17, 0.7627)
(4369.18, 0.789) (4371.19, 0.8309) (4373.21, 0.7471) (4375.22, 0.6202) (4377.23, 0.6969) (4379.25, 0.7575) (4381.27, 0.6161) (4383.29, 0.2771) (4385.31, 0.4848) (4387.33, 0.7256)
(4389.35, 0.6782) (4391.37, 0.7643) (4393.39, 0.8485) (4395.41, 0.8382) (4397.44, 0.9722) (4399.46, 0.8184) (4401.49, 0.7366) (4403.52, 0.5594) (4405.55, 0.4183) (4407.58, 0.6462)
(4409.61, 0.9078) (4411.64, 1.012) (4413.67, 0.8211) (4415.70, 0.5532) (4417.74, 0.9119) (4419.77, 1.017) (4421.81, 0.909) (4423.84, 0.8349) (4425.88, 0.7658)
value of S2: 5.2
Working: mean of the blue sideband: 0.591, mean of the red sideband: 0.55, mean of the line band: 0.526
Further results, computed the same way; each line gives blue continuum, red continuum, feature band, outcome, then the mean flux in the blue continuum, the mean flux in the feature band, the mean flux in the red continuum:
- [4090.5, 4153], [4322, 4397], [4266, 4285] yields 3.7 Ang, 0.557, 0.556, 0.761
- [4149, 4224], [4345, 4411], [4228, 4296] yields 7.5 Ang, 0.548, 0.562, 0.761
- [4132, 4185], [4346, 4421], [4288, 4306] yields 4.3 Ang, 0.524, 0.515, 0.773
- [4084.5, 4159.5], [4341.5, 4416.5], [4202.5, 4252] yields 6.8 Ang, 0.561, 0.557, 0.765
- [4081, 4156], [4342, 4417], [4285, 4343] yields 6.5 Ang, 0.566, 0.637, 0.766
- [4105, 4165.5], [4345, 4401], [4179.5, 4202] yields 2.9 Ang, 0.55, 0.524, 0.778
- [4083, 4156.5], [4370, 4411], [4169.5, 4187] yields 2.0 Ang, 0.564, 0.527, 0.701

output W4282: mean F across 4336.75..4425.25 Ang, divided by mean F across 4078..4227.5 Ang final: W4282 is 1.40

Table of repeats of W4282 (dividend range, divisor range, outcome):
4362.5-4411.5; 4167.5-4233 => 1.38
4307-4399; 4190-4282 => 1.37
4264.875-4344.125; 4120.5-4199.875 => 1.16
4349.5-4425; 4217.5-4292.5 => 1.42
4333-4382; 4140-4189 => 1.56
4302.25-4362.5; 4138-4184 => 1.42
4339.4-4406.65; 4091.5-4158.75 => 1.38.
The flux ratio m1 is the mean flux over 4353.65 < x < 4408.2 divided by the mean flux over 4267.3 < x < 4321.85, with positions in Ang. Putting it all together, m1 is 1.30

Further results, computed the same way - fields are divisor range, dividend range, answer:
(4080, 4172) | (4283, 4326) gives 1.03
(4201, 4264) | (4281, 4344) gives 1.17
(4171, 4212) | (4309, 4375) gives 1.45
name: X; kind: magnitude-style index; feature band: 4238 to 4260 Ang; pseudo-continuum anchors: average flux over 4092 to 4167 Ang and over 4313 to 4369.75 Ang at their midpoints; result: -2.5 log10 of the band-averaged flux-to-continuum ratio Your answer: 0.19 mag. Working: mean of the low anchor 0.551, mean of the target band 0.582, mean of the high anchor 0.804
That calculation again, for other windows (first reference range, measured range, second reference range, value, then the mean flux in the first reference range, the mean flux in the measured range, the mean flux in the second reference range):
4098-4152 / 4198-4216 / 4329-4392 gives 0.113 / 0.546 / 0.564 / 0.773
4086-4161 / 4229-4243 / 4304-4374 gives 0.202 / 0.562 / 0.552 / 0.759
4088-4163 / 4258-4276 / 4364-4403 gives 0.229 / 0.56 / 0.529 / 0.732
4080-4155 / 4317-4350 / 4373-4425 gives -0.129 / 0.569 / 0.786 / 0.738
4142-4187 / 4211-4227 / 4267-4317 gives 0.018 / 0.52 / 0.521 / 0.543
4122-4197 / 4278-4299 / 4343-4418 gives 0.133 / 0.537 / 0.593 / 0.767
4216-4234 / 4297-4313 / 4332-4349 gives 0.447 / 0.479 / 0.47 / 0.812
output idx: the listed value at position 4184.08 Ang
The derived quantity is 0.6223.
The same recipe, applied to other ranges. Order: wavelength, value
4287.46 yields 0.6341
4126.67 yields 0.6042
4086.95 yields 0.6879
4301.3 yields 0.4675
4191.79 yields 0.5191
